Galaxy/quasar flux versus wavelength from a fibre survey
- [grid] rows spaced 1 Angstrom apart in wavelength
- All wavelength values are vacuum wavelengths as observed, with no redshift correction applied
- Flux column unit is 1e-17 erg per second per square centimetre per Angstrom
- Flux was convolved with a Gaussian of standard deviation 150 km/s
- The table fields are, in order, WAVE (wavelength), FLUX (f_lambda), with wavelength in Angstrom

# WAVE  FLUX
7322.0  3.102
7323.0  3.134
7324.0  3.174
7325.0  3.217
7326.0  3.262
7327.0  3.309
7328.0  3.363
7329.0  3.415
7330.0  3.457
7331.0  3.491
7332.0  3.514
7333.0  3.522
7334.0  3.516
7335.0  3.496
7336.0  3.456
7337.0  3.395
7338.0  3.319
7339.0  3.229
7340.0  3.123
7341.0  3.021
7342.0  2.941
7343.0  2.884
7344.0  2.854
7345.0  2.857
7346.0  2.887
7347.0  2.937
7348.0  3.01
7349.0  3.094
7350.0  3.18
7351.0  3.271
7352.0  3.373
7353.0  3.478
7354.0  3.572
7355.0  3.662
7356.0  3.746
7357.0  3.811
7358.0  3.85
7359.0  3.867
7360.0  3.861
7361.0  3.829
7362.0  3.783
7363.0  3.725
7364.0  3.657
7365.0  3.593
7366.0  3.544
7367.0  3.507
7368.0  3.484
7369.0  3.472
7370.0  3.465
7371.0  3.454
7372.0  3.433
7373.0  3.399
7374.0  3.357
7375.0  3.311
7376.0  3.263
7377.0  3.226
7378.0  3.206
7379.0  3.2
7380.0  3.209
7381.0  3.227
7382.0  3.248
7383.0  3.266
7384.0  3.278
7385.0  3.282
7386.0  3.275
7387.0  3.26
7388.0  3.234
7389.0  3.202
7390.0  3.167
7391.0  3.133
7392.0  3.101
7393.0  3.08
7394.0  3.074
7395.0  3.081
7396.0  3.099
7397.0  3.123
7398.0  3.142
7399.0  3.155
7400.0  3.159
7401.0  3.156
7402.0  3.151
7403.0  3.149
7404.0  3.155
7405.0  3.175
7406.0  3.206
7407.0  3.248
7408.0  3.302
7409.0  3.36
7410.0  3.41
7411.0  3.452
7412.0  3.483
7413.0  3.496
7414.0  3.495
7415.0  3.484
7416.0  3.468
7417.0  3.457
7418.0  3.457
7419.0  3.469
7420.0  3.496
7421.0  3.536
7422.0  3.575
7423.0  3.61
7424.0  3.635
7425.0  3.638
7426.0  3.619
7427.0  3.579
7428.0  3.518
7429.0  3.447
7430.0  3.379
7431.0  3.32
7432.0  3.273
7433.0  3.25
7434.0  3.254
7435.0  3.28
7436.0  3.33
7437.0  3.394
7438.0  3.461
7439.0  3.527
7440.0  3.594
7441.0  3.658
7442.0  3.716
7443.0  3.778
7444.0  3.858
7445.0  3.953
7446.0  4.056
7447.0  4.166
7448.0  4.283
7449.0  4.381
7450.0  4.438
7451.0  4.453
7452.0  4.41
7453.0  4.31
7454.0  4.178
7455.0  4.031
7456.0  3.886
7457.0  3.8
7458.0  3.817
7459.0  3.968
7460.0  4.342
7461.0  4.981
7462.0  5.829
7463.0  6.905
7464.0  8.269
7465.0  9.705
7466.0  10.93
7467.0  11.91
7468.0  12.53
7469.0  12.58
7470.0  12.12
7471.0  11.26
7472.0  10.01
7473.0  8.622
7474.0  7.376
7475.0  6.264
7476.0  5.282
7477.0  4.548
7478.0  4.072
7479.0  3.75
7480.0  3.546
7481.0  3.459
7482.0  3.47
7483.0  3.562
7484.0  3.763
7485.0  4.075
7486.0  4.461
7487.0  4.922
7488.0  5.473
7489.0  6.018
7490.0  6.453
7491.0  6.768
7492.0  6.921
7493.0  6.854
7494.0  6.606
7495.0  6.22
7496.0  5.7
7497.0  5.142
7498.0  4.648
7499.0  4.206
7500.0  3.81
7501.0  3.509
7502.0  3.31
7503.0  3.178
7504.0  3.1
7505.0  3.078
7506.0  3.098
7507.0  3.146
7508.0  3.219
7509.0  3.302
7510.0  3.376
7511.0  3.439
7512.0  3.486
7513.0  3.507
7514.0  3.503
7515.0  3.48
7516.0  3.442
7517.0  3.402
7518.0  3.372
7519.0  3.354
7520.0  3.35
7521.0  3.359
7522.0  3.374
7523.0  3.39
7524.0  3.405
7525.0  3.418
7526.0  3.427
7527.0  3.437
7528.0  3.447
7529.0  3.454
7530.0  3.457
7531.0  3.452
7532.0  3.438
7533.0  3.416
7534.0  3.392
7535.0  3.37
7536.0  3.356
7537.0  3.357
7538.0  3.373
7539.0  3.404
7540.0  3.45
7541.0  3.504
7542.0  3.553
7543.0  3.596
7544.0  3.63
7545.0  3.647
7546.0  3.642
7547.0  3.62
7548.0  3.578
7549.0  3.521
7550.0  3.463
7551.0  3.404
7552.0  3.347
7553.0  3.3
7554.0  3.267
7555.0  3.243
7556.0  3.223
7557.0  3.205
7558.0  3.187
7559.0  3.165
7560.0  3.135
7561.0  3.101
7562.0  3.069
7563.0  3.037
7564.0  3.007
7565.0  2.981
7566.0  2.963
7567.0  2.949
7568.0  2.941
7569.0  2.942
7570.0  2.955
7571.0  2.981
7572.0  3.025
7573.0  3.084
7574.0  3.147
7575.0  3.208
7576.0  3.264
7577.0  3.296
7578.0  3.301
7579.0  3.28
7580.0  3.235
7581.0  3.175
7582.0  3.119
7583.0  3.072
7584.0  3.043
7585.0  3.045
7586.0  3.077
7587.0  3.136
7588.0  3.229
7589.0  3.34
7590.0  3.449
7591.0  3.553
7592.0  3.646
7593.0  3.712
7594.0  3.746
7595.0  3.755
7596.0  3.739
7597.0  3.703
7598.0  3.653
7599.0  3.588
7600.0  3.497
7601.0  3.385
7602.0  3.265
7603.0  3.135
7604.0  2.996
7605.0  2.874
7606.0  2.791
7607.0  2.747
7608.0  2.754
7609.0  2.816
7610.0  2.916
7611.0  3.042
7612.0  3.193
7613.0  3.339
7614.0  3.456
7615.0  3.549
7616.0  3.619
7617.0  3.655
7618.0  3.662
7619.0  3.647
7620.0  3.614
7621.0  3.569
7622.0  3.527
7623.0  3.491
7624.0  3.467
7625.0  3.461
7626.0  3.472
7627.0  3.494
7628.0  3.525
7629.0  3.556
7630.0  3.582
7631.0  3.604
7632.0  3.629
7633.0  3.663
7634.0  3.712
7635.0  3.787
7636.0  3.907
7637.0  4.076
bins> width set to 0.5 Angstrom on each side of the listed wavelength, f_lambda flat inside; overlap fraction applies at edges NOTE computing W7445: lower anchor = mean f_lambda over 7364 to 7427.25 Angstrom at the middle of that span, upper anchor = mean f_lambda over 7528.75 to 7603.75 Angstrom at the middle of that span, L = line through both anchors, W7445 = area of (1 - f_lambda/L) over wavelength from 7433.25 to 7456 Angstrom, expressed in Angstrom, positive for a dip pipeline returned -3.8 Angstrom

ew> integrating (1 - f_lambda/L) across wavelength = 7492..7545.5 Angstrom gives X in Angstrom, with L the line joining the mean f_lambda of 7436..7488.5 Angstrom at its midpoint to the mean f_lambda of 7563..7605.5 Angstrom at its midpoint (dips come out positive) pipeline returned 9.11 Angstrom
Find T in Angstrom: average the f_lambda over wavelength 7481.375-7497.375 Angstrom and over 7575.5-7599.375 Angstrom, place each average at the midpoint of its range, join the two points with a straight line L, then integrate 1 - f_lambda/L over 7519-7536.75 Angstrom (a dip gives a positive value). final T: 4.6 Angstrom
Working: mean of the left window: 5.39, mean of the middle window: 3.41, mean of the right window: 3.38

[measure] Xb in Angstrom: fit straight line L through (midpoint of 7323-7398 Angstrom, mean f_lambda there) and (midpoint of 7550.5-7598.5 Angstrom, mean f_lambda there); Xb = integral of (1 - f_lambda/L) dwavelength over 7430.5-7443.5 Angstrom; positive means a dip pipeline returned -0.6 Angstrom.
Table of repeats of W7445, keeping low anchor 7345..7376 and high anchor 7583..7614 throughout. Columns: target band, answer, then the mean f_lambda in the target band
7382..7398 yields 1.3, 3.18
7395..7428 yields 0.6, 3.37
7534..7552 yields -0.9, 3.49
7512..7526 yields -0.3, 3.42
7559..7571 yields 1.0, 3.01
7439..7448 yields -1.2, 3.85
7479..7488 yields -1.6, 3.99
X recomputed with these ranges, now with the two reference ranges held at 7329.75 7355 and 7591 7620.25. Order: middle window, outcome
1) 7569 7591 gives 1.2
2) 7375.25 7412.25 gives 0.6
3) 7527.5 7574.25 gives 0.6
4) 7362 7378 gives -1.0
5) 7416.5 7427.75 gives -0.9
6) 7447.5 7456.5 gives -2.7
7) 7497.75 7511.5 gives -0.5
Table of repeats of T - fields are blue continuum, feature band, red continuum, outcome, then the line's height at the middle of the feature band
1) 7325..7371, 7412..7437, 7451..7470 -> 9.8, 5.69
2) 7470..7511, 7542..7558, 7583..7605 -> 2.6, 4.1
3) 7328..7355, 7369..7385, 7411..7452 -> 0.5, 3.4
